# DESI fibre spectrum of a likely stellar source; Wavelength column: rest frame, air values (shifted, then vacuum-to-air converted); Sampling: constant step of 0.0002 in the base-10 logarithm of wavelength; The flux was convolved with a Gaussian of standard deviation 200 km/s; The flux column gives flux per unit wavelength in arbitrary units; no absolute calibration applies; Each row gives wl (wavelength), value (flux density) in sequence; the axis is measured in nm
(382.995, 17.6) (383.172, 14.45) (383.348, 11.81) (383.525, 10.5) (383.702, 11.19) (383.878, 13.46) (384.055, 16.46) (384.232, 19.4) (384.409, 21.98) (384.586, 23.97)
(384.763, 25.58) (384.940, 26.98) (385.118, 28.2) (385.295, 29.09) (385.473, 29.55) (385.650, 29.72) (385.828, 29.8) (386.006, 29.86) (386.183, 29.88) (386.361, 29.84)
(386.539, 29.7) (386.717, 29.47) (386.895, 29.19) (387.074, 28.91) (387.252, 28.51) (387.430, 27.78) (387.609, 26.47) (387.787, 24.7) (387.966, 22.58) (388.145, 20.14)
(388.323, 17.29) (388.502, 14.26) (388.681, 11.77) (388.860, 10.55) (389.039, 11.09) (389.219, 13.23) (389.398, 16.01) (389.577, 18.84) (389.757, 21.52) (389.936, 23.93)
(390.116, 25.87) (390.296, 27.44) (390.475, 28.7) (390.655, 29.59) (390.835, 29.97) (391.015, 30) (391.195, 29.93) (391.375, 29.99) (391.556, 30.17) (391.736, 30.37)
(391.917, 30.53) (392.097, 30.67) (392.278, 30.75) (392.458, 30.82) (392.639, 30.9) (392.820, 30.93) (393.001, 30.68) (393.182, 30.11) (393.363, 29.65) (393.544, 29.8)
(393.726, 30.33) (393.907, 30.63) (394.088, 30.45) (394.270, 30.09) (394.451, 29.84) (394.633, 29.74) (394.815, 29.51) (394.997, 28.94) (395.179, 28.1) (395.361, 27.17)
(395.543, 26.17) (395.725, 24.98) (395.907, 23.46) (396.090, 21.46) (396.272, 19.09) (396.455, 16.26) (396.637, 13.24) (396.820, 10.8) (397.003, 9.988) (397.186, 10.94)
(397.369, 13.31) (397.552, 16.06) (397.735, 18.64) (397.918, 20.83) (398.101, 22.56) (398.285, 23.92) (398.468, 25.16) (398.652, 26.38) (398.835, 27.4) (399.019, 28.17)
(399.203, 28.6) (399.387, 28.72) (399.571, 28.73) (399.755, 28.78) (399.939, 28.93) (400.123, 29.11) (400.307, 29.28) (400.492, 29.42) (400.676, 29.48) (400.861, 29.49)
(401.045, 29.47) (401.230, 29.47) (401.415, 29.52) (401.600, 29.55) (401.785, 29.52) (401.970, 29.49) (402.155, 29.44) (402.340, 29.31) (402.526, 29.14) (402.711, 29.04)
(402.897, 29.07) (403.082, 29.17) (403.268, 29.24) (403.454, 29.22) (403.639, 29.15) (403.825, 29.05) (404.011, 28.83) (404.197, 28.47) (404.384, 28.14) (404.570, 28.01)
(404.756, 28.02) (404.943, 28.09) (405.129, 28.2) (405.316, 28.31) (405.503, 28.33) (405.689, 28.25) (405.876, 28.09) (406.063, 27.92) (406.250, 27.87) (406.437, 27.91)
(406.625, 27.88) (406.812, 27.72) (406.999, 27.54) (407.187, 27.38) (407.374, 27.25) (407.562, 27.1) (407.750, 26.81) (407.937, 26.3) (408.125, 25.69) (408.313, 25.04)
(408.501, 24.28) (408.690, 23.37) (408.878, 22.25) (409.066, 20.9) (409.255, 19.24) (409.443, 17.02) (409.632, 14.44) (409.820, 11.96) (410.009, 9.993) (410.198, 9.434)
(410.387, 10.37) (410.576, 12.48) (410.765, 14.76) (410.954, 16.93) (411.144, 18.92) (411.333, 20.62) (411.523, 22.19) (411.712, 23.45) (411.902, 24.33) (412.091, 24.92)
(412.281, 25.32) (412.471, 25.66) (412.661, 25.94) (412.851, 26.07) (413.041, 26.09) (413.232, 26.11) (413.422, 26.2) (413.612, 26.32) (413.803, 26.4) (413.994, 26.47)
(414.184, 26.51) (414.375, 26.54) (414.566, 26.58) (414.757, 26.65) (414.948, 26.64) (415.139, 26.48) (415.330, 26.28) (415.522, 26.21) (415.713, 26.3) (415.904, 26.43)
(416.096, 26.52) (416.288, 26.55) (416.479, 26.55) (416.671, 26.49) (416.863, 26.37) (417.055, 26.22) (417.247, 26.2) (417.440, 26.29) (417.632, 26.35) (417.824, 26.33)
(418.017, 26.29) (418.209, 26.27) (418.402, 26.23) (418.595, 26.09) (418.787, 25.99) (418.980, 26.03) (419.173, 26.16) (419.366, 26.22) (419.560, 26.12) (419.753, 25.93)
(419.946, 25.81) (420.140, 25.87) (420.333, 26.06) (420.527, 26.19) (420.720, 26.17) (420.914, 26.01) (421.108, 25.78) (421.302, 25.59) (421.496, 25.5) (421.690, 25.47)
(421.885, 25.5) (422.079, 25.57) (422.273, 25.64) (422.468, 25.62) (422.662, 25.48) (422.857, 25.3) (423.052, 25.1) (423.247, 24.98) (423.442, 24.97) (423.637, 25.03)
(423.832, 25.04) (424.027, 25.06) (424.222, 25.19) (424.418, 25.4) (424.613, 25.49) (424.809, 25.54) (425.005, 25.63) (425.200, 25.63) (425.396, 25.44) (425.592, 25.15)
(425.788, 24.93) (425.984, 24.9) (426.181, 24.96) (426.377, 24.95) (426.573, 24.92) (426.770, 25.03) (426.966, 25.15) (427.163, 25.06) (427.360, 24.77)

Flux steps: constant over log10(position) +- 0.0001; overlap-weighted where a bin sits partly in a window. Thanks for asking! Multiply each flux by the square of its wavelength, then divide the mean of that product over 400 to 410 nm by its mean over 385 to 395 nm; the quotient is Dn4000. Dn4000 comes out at 1.08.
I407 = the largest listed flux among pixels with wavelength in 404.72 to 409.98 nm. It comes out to 28.33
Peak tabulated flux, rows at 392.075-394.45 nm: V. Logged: 30.93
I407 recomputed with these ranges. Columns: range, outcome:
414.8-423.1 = 26.64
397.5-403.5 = 29.55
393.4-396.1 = 30.63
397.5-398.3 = 23.92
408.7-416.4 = 26.65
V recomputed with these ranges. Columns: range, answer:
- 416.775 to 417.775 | 26.37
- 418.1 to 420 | 26.27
